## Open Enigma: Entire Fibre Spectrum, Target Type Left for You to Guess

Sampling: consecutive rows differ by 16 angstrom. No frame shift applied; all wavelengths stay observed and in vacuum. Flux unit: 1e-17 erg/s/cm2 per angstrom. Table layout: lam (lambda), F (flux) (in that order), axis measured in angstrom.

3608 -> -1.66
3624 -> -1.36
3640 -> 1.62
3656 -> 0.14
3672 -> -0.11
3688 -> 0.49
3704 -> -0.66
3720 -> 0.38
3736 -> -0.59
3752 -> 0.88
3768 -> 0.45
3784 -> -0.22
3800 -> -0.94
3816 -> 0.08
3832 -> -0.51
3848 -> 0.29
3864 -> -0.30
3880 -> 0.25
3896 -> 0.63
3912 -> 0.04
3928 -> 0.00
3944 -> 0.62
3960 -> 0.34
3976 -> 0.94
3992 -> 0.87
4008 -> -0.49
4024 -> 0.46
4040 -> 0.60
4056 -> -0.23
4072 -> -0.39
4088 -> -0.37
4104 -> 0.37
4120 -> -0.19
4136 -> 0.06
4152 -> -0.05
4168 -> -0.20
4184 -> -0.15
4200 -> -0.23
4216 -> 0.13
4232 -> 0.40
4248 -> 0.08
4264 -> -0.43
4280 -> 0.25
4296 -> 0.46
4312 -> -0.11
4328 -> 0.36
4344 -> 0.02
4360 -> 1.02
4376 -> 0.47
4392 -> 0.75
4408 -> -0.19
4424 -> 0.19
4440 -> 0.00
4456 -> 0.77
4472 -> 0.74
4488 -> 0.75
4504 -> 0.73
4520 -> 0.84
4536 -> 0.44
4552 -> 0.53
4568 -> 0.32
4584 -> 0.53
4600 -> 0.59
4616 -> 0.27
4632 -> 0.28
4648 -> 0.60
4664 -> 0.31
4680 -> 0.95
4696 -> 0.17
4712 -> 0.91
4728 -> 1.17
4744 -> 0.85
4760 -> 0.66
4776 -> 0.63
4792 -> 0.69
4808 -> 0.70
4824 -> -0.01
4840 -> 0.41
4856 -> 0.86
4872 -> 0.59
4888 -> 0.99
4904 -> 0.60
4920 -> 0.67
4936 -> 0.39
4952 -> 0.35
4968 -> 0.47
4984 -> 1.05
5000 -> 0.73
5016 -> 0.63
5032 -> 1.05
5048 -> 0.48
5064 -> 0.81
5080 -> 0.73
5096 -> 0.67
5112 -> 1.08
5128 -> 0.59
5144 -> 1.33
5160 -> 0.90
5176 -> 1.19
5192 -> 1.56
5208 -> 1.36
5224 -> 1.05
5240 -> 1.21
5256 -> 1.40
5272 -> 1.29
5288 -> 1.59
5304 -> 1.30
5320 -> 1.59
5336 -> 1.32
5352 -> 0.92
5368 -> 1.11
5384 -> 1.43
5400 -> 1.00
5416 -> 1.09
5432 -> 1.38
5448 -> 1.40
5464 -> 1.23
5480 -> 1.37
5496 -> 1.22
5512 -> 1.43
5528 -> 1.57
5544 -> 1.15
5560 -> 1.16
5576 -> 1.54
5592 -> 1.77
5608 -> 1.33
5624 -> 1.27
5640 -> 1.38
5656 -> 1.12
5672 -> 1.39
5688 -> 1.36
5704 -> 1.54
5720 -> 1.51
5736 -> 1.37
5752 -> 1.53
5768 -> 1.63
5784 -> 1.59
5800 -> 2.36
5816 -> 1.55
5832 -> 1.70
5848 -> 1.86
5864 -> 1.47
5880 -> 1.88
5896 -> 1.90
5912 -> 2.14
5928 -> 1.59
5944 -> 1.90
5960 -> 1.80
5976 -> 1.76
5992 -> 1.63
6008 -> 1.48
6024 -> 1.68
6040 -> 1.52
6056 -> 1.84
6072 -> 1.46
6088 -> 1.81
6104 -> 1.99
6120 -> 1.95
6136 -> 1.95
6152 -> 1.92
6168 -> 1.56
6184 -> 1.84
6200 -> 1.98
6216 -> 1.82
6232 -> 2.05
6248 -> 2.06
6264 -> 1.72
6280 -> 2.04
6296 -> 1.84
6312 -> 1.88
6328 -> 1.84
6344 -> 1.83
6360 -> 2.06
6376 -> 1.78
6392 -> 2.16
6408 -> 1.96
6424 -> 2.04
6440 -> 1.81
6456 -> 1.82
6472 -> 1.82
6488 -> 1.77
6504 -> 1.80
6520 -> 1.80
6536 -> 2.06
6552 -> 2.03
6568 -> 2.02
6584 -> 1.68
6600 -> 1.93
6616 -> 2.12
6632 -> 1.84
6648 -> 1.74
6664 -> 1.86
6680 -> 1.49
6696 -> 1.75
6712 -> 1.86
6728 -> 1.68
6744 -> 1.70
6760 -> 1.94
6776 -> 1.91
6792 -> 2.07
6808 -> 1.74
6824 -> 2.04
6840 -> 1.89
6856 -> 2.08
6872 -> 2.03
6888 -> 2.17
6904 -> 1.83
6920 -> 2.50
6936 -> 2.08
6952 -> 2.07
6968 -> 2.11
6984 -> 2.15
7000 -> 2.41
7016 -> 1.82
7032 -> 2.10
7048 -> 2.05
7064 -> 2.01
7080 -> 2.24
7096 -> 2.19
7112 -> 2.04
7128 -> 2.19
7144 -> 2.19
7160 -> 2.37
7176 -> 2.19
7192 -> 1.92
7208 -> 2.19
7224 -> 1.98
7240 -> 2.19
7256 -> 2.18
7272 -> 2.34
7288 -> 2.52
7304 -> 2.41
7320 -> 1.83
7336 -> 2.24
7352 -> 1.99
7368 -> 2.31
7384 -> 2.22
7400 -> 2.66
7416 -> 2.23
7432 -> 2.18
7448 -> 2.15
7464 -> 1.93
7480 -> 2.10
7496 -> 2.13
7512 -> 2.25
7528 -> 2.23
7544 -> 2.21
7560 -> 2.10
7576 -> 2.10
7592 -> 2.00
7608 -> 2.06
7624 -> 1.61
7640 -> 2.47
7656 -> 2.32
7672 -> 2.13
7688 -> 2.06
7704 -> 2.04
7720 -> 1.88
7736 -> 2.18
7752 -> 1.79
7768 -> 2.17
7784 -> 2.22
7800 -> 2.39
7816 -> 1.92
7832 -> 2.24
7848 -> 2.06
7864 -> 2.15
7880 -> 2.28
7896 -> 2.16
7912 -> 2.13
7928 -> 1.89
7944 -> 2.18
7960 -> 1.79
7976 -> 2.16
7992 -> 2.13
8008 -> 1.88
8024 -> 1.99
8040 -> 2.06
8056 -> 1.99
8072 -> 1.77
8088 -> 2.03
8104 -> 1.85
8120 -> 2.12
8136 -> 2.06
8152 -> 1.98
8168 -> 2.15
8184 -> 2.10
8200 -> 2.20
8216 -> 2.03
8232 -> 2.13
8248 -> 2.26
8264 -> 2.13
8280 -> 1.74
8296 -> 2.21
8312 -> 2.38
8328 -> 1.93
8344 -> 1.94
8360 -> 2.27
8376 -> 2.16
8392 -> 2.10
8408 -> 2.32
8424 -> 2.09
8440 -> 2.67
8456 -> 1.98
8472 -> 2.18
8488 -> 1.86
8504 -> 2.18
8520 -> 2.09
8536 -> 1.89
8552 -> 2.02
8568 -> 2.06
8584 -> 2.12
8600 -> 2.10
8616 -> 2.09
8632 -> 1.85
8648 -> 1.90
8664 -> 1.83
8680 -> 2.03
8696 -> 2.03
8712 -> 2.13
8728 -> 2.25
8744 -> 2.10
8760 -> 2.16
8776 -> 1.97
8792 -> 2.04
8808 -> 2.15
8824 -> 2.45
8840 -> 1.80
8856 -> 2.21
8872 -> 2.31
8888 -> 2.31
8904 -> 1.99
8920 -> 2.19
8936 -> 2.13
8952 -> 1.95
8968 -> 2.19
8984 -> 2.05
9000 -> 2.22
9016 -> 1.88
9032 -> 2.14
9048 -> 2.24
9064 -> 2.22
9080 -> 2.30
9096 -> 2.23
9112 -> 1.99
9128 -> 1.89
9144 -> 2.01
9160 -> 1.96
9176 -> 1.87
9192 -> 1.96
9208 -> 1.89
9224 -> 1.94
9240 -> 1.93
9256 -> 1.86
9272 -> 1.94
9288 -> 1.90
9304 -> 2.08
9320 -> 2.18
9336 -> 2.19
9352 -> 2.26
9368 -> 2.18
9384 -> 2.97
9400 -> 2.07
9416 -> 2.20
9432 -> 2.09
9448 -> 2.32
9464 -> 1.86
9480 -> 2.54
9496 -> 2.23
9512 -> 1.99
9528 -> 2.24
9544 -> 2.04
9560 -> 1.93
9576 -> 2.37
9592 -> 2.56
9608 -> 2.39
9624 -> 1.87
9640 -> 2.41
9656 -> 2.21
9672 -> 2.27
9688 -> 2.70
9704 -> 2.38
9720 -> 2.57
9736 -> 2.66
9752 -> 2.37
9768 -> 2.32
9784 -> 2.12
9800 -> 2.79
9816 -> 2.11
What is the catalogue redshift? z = 0.291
